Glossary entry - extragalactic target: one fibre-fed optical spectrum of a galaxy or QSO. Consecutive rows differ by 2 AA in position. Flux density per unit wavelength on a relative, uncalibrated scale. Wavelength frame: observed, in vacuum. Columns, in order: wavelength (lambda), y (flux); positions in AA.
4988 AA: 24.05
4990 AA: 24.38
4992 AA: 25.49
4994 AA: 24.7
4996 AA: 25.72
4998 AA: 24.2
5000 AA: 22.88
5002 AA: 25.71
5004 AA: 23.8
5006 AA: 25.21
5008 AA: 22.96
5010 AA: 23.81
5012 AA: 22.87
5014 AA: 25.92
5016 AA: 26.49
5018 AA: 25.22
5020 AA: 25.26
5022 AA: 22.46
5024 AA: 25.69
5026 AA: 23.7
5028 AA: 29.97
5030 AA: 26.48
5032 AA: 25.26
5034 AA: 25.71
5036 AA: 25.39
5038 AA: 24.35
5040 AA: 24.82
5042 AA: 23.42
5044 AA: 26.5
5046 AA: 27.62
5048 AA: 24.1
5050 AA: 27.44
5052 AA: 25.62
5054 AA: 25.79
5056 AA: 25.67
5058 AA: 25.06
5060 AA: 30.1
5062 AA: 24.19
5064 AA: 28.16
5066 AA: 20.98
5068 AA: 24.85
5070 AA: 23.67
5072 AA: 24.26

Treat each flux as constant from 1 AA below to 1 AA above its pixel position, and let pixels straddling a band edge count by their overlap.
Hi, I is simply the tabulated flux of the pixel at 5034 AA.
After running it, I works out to 25.71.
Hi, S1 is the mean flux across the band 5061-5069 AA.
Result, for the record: 24.5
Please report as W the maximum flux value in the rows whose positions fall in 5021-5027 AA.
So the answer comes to 25.69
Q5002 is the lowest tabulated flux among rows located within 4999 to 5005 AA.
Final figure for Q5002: 22.88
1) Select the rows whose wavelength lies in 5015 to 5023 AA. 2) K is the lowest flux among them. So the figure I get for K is 22.46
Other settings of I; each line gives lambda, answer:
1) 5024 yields 25.69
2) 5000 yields 22.88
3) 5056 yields 25.67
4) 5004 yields 23.8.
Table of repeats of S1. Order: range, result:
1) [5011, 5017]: 25.1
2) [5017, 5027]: 24.5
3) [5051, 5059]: 25.5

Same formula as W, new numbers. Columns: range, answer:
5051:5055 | 25.79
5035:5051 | 27.62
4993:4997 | 25.72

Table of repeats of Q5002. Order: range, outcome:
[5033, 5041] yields 24.35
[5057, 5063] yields 24.19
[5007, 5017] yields 22.87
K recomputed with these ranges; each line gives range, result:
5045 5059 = 24.1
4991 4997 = 24.7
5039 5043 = 23.42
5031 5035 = 25.26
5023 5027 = 23.7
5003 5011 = 22.96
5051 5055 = 25.62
